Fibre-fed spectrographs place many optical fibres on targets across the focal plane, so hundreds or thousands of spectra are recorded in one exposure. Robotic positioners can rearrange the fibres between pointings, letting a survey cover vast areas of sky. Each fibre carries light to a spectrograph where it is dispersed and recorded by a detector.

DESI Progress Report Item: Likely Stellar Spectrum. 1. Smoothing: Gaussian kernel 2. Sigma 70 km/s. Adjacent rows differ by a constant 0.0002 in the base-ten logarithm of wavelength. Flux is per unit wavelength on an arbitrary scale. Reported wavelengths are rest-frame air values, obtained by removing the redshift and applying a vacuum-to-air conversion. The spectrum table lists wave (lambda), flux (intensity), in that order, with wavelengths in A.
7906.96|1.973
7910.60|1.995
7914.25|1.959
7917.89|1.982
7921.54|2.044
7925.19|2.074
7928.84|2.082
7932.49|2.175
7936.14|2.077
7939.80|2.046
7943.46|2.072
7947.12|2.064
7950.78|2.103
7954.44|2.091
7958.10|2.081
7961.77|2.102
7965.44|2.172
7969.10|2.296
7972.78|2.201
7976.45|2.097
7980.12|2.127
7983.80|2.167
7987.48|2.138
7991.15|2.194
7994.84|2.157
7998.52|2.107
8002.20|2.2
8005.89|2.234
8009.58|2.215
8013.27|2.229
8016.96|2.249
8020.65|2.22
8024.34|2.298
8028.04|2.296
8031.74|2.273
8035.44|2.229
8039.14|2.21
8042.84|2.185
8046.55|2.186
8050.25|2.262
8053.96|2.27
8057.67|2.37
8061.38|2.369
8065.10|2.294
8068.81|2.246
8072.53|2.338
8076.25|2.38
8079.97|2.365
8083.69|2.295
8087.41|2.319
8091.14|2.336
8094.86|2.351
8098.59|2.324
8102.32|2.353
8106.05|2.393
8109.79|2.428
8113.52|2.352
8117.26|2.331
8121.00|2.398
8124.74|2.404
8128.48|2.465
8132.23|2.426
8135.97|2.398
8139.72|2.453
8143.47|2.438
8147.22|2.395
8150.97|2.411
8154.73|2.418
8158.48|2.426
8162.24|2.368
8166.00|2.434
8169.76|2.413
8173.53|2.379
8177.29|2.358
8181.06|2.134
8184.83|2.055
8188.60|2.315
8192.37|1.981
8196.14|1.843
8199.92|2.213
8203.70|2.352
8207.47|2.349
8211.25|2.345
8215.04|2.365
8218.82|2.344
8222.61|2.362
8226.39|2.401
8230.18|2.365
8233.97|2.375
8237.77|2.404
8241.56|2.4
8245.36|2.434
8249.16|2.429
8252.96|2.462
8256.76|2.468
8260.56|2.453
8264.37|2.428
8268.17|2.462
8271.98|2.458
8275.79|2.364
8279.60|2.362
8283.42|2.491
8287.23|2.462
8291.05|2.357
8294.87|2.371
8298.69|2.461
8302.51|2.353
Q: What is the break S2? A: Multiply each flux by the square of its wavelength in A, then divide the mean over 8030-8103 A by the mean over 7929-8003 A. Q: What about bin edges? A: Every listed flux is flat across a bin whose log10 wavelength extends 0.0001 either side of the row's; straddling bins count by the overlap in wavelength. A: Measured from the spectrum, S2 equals 1.11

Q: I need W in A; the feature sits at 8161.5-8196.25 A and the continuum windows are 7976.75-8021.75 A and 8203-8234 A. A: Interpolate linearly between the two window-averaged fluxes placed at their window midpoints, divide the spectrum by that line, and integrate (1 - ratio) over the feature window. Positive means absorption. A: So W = 1.3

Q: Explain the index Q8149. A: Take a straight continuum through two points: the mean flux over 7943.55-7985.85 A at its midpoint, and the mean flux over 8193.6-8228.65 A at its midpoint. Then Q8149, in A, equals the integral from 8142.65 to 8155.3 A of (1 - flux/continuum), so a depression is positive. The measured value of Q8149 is -0.95 A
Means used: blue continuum 2.13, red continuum 2.28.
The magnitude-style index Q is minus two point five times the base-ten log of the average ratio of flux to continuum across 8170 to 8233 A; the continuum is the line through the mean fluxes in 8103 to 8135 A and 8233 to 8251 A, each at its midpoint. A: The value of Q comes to 0.06 mag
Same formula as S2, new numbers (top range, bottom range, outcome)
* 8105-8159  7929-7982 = 1.19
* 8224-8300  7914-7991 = 1.24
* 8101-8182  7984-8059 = 1.11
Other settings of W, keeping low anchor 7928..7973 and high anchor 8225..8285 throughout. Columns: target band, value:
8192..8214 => 1.6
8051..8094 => -1.6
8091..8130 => -1.7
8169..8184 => 0.3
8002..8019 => -0.4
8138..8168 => -1.3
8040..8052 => 0.0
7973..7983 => 0.1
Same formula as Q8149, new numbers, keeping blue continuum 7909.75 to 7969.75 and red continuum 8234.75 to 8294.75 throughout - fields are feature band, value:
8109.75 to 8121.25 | -0.5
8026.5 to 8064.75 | -1.3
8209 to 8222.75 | 0.1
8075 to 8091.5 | -0.8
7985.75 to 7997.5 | -0.1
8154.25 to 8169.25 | -0.6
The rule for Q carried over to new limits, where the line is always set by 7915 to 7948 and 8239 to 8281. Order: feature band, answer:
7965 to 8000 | -0.02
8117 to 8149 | -0.06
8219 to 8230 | 0.01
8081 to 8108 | -0.04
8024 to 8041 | -0.04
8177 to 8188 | 0.08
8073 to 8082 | -0.07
